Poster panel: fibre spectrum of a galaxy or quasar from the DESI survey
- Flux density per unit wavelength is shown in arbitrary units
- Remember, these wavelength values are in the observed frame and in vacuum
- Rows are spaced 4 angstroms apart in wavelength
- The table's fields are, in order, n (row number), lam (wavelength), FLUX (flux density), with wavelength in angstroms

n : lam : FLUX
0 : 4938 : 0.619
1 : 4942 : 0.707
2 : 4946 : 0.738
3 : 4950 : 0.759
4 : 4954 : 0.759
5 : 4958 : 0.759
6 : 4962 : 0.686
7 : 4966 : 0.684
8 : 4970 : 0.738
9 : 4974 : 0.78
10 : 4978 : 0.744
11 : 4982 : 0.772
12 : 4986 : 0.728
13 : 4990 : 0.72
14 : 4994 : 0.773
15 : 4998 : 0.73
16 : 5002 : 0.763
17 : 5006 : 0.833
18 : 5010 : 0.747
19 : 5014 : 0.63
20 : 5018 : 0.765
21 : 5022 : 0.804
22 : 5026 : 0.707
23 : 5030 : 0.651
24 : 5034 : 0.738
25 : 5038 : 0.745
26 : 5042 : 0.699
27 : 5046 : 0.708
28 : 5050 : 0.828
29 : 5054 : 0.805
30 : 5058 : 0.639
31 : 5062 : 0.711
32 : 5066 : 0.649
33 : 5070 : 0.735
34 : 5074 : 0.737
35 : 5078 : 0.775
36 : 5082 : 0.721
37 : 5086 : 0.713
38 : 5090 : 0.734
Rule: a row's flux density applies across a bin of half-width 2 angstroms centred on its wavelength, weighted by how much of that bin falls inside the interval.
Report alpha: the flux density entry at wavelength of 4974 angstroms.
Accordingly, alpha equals 0.78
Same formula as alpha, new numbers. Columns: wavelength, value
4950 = 0.759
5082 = 0.721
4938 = 0.619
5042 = 0.699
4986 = 0.728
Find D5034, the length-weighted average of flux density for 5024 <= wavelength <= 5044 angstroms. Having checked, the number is 0.708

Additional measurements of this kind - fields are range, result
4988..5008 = 0.764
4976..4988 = 0.748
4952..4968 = 0.722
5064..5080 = 0.724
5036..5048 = 0.717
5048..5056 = 0.817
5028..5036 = 0.695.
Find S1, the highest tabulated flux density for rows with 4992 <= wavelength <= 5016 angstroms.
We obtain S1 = 0.833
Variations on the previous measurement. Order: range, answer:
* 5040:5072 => 0.828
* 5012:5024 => 0.804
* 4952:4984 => 0.78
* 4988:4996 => 0.773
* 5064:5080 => 0.775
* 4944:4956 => 0.759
